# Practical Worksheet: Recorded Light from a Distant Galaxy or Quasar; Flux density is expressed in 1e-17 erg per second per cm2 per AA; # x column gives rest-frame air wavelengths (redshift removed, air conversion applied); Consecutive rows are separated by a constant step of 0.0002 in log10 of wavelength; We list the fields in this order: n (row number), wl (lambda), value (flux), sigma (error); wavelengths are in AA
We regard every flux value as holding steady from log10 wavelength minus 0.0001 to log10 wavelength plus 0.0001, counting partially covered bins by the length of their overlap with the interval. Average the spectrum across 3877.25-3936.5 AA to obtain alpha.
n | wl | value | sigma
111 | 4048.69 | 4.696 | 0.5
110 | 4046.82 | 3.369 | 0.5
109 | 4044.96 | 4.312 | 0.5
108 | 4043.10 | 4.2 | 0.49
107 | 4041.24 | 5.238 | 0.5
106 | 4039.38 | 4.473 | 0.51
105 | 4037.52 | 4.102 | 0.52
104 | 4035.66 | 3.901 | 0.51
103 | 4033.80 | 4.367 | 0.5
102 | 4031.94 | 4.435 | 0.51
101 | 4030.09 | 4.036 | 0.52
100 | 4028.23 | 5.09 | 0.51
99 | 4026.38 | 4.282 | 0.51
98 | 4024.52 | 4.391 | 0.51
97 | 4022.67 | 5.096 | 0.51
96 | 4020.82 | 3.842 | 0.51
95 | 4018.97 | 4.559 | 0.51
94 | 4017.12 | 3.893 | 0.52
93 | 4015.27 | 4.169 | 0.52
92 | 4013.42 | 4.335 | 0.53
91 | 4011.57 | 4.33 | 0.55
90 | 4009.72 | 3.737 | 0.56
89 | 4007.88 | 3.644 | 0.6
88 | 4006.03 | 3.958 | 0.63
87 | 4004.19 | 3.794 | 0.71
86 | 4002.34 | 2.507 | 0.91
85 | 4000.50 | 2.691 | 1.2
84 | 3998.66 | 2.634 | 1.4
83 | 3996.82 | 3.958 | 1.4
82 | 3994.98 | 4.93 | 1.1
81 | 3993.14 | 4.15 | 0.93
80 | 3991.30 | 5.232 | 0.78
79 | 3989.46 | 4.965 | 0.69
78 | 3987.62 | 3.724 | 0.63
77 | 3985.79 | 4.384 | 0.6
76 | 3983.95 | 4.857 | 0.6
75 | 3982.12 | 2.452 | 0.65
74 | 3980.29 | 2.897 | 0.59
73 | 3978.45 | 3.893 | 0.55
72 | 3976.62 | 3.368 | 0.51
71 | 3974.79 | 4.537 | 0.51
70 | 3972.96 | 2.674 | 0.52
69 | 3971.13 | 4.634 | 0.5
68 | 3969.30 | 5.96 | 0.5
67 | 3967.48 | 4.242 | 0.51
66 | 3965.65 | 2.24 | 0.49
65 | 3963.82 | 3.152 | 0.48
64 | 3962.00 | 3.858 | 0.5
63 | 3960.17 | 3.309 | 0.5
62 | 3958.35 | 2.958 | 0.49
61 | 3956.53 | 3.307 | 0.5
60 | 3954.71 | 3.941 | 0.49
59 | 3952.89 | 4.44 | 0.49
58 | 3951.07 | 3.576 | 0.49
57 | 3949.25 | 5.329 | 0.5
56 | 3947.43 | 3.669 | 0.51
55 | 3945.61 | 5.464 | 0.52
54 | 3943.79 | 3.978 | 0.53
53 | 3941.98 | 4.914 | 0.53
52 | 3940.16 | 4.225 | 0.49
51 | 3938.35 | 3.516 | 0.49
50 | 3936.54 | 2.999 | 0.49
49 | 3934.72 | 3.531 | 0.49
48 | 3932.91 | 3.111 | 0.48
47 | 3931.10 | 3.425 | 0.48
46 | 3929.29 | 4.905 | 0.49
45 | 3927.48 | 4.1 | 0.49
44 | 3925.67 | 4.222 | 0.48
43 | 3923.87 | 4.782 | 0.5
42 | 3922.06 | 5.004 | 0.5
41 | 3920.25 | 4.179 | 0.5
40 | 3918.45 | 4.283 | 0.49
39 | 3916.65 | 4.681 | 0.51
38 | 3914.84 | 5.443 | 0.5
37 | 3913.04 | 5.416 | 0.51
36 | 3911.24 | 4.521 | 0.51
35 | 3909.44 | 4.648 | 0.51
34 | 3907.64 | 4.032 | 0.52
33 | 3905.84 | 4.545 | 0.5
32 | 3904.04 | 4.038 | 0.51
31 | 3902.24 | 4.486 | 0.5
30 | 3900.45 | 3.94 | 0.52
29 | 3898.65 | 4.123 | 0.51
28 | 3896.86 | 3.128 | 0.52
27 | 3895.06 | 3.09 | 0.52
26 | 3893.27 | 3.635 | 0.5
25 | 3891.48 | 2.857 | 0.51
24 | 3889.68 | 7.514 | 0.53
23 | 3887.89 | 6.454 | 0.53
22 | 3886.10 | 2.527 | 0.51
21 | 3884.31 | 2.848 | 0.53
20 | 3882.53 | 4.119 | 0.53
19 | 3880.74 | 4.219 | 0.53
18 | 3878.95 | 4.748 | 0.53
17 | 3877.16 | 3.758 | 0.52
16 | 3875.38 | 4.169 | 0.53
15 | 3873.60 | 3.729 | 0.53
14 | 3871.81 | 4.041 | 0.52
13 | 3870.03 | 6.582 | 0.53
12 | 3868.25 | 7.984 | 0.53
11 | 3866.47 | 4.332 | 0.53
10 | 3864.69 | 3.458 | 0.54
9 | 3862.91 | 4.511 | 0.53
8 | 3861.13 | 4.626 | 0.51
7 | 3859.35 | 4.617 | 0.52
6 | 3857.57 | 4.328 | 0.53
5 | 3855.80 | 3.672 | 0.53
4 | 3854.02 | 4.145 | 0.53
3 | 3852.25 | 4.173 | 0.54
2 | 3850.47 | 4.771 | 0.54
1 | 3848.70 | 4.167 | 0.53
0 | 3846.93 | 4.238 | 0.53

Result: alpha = 4.24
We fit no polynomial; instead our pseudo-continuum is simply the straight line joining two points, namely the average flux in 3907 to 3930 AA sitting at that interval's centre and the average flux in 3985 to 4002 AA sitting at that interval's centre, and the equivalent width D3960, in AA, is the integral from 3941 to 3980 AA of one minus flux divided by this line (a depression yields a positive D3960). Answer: 3.07 AA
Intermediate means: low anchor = 4.64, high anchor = 4.02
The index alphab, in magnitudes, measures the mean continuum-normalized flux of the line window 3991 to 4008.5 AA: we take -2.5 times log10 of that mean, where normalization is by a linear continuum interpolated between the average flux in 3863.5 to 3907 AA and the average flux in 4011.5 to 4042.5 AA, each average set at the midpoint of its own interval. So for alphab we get 0.18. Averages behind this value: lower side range 4.35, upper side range 4.38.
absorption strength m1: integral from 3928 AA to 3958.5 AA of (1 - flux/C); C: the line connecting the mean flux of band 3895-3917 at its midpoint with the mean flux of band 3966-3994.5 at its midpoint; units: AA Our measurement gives 1.8 AA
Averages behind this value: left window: 4.35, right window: 4.11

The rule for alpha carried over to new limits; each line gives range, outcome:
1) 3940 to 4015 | 3.92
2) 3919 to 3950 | 4.19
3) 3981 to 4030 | 4.06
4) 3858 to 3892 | 4.6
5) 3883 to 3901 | 4.02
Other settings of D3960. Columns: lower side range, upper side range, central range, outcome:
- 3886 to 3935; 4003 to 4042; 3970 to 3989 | 2.2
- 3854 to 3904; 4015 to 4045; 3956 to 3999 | 4.9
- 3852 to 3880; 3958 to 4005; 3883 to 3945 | 0.3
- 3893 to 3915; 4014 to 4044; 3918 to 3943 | 1.0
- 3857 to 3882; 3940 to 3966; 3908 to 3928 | -2.1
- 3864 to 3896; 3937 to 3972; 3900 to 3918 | -1.3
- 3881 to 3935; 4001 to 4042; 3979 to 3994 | 0.4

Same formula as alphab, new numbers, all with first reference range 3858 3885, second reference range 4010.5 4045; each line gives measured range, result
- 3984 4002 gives 0.09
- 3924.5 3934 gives 0.13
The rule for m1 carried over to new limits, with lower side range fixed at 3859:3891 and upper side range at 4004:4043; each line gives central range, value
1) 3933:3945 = 1.7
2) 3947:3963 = 2.3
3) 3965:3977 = 1.1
